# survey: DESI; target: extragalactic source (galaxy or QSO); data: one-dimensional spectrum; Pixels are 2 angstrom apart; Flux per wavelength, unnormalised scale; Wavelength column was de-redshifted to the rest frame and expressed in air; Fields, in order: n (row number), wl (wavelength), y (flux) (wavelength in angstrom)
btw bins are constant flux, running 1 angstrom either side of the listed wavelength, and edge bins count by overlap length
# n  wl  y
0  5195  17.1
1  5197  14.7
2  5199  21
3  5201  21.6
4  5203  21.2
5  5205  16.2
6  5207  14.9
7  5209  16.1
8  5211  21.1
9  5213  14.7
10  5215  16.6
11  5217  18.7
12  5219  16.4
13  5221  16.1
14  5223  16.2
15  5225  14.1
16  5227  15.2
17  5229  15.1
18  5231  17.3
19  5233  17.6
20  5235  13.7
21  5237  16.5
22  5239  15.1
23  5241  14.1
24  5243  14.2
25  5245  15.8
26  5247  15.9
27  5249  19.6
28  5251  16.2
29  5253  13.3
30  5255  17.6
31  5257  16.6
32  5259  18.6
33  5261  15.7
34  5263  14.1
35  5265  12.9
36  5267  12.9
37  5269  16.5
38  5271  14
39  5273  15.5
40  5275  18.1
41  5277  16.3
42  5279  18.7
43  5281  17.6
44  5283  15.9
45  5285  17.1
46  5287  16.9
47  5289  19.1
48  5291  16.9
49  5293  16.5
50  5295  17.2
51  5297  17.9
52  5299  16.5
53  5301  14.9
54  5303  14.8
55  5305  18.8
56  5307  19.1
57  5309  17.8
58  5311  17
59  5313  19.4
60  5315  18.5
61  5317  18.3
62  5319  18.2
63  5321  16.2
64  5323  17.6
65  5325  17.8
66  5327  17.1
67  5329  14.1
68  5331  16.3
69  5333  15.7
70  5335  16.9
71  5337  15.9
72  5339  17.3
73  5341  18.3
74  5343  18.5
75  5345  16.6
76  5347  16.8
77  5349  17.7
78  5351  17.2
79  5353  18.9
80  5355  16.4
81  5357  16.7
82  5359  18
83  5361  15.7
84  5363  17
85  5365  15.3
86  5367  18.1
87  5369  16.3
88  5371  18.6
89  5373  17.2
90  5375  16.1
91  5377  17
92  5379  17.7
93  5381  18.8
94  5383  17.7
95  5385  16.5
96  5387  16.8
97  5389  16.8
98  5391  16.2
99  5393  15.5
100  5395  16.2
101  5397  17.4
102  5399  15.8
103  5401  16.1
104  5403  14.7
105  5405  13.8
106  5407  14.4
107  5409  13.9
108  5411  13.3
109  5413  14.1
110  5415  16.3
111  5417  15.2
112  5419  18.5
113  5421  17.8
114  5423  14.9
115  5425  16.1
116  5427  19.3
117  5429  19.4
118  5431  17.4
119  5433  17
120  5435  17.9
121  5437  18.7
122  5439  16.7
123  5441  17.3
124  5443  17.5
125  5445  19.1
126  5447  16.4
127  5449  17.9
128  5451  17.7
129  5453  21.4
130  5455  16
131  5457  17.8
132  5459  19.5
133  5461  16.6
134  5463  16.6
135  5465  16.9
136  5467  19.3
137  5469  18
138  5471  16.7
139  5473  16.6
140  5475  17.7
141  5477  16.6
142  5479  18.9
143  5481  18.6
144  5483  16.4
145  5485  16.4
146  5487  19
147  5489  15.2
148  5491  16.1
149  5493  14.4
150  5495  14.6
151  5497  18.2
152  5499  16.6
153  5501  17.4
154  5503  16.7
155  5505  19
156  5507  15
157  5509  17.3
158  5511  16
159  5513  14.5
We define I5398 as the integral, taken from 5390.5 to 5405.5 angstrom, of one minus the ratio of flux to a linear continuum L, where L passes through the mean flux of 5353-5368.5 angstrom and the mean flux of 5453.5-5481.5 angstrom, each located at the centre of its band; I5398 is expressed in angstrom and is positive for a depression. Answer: 1.2 angstrom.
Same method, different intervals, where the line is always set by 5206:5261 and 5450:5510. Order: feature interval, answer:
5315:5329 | -0.7 angstrom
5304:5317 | -1.5 angstrom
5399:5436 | 1.9 angstrom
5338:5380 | -1.2 angstrom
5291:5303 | 0.0 angstrom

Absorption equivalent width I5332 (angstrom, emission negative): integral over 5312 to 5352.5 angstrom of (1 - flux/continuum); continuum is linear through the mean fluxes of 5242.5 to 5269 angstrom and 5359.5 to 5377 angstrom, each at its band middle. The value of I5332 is -1.9 angstrom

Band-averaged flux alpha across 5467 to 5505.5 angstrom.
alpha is 17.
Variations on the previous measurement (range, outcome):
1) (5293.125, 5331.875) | 17.2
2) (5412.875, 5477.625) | 17.5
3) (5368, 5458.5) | 16.8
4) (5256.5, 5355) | 16.9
